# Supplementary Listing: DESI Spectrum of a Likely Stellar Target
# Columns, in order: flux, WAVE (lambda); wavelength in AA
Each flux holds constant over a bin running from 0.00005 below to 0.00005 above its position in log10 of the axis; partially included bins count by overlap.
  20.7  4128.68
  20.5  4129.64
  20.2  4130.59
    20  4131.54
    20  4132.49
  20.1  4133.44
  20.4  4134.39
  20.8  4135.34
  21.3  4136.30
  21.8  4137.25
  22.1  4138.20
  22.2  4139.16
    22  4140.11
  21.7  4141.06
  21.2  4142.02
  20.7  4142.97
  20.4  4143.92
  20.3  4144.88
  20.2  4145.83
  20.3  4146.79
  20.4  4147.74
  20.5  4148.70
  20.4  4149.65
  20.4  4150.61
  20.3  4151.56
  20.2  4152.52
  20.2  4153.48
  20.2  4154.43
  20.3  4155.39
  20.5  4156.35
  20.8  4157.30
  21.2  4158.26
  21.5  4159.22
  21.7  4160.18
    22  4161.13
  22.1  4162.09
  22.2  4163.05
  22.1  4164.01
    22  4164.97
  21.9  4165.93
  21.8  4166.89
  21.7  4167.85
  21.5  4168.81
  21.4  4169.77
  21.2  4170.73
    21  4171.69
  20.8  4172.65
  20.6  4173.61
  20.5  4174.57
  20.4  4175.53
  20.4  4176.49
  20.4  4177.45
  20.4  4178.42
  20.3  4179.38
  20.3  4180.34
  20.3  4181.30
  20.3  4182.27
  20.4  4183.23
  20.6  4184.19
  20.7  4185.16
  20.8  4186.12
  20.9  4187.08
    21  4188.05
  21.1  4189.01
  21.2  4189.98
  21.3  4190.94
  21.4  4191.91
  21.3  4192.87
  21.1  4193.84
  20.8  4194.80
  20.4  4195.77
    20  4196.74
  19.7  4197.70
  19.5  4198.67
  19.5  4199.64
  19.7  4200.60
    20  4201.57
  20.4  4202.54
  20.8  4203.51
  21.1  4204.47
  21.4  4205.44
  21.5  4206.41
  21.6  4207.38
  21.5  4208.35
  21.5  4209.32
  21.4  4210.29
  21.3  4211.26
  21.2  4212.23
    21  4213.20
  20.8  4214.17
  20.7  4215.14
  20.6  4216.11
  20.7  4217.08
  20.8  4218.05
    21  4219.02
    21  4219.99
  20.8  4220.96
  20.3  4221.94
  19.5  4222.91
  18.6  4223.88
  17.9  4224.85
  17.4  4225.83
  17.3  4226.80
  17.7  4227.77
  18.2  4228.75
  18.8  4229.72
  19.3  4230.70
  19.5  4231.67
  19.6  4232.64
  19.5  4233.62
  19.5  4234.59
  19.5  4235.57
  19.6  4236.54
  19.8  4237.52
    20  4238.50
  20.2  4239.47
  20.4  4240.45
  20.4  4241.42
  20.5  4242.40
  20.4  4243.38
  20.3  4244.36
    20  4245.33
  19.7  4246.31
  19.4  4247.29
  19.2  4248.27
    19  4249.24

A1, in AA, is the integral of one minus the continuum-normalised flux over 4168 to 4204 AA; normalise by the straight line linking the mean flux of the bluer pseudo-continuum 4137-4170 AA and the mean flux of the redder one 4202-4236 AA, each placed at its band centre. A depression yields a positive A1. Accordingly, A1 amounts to 0.0 AA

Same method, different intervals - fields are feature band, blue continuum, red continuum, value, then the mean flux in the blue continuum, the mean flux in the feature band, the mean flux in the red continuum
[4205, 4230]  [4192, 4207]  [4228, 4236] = -0.5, 20.5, 20.2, 19.2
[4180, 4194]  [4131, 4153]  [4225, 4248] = -0.5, 20.8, 20.8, 19.4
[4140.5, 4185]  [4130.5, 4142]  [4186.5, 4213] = 0.2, 21.1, 20.9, 20.8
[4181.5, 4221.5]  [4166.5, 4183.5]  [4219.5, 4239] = -1.6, 20.8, 20.8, 19.2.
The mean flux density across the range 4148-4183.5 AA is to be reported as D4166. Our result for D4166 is 20.9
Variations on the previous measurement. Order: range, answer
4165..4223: 20.8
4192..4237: 20.1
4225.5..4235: 18.7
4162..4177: 21.3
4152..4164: 21.1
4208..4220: 21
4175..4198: 20.7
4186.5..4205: 20.6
